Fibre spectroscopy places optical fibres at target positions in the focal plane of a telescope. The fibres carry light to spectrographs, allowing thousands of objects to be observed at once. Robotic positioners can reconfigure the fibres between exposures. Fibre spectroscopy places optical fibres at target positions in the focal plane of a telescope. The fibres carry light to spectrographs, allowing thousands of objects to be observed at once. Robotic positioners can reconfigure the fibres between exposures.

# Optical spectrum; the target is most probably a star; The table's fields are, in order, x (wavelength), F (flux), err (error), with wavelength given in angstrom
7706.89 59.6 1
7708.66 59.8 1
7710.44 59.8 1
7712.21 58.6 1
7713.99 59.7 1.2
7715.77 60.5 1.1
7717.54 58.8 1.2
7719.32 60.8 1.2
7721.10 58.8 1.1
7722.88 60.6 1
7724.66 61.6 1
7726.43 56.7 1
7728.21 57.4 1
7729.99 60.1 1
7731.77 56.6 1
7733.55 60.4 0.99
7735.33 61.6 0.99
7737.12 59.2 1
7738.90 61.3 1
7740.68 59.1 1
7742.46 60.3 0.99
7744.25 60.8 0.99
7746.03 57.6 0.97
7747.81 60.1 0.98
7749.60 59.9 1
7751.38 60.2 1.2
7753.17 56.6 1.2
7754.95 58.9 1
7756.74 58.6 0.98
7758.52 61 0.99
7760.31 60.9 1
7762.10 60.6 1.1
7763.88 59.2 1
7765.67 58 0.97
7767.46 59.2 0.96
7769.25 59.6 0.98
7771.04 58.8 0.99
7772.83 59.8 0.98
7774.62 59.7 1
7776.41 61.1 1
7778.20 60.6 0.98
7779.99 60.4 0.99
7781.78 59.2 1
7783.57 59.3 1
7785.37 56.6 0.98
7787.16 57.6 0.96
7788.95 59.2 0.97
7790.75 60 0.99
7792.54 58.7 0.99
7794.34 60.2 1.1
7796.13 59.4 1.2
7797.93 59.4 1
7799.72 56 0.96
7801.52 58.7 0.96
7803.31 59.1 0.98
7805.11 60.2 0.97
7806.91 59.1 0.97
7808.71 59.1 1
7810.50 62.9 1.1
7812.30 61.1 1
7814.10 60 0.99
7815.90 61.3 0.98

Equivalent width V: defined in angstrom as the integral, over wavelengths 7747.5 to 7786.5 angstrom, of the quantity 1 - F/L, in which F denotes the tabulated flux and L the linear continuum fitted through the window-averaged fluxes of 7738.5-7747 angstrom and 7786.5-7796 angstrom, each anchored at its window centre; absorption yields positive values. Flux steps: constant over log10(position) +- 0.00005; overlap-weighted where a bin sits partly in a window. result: 0.03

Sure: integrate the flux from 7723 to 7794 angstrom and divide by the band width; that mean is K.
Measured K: 59.4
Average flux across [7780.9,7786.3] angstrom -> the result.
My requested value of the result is 58.3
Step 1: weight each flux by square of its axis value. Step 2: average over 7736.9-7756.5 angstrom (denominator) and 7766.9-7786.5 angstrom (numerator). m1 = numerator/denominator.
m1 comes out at 1.01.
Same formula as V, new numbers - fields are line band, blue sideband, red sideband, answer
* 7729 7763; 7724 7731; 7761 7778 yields -0.26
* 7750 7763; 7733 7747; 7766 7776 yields 0.03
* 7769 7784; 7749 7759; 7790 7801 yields -0.21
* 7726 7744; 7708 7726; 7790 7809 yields 0.08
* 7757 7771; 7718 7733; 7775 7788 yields -0.11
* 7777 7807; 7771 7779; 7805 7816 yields 0.62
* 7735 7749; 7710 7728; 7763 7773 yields -0.15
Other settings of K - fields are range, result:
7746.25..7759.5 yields 59.3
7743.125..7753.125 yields 59.4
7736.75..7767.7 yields 59.6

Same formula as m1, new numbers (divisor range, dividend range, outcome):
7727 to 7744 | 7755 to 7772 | 1.01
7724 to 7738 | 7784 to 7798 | 1.01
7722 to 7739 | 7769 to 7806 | 1.01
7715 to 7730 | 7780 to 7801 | 1.01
